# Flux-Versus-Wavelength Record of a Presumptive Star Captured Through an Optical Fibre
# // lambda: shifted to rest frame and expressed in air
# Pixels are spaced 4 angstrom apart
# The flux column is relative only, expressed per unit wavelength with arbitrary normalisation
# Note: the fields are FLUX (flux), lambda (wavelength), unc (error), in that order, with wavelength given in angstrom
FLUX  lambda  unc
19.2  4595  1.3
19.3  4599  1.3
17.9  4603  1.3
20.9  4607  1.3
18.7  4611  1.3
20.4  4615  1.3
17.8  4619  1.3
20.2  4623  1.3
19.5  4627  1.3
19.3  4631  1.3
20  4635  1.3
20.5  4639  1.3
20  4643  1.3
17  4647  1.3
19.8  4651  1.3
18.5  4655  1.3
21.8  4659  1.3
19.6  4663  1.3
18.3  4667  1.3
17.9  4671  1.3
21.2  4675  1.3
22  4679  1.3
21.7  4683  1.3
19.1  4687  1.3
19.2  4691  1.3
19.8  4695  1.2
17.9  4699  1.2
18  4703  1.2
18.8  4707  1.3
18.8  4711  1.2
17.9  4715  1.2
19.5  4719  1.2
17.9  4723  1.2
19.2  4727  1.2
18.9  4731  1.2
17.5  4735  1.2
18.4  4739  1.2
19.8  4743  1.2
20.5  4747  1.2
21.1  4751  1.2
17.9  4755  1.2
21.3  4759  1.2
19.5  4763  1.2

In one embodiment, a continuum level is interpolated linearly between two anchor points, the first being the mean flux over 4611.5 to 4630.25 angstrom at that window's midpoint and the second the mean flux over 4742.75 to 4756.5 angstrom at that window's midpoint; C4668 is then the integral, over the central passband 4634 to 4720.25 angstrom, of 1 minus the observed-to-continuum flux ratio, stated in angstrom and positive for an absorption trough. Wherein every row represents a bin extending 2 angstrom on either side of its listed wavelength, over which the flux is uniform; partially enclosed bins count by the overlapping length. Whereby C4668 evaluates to 0.9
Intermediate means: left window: 19.4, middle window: 19.4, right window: 19.9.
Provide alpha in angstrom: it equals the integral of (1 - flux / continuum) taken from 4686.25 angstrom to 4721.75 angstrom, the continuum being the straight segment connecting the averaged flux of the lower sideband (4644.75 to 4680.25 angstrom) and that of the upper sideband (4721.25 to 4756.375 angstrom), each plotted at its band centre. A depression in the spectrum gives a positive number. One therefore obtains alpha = 0.95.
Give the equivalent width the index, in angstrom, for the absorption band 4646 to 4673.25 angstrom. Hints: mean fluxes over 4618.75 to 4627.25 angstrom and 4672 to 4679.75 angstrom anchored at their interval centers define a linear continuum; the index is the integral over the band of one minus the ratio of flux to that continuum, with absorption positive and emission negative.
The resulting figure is 1.9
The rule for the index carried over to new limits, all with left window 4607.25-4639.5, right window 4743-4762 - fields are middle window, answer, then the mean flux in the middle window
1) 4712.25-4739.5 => 2.1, 18.5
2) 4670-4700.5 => -0.2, 19.9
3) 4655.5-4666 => -0.2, 20.2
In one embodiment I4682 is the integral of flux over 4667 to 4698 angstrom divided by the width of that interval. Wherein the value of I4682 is 19.9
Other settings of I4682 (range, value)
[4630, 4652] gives 19.4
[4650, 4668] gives 19.7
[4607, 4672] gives 19.4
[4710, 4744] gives 18.6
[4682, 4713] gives 19.1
